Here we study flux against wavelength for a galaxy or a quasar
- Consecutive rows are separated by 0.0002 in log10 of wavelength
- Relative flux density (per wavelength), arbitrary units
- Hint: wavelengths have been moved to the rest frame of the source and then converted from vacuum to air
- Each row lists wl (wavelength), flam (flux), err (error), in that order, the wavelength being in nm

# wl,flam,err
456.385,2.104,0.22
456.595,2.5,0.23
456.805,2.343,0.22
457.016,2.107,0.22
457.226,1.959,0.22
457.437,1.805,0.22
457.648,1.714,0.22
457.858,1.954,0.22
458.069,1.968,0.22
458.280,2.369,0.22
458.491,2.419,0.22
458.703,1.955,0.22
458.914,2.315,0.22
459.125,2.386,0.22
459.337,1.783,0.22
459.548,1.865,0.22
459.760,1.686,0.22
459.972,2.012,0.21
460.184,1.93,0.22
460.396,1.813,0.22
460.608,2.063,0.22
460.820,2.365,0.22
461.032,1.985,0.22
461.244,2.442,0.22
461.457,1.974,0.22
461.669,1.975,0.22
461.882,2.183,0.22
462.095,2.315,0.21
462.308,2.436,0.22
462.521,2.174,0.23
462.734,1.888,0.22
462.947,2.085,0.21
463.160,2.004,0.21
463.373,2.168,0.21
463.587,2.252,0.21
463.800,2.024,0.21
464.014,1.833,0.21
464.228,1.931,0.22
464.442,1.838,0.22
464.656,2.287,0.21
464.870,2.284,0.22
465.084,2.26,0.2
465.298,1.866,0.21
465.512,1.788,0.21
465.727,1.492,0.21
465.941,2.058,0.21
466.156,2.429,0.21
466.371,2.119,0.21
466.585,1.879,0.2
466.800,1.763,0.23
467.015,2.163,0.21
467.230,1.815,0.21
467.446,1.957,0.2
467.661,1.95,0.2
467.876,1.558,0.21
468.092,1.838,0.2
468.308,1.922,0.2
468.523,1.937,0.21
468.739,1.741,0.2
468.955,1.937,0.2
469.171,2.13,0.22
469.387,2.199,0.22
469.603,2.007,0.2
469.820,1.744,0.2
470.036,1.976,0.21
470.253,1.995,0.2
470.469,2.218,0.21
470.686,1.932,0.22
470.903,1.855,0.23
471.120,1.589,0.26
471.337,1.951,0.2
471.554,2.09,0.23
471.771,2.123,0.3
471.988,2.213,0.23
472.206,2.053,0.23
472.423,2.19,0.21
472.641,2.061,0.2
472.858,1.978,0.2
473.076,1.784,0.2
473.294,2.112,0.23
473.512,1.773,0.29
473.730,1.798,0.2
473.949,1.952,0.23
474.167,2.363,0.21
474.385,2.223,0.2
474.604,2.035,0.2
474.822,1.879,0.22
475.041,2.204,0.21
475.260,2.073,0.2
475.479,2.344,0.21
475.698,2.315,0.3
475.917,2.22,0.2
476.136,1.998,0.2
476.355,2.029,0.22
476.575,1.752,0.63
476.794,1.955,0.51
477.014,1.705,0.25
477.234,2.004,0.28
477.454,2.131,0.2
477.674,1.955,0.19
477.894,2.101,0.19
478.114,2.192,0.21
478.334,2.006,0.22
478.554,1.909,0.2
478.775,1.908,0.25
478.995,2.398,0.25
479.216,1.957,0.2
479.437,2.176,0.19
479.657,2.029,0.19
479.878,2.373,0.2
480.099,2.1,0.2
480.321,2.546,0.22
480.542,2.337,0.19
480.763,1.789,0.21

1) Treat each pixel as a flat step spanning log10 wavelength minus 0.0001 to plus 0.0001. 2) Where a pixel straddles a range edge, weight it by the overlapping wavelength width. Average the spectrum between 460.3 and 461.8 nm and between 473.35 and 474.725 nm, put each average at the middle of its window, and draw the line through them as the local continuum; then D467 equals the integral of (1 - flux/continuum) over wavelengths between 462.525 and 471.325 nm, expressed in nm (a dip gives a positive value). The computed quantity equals 0.40 nm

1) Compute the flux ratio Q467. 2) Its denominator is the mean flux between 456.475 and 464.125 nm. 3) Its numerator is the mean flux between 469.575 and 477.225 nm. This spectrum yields 1.0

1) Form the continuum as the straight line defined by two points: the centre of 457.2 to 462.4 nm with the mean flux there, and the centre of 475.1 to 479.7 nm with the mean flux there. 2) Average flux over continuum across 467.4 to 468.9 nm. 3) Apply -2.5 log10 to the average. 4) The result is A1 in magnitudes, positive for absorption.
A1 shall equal 0.12 mag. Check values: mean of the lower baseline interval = 2.07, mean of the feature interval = 1.84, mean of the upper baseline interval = 2.06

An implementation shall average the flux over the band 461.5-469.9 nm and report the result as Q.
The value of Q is 2.01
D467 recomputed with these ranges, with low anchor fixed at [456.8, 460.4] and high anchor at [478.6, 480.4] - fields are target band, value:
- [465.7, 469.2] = 0.26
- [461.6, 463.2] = -0.08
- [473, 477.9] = 0.25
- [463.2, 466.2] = 0.05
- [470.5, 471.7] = 0.11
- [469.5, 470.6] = 0.06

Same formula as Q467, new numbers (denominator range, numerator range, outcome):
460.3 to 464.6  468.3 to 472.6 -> 0.95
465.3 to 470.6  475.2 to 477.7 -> 1.05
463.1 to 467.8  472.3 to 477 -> 1.02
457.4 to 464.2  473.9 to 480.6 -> 1.02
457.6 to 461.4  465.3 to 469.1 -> 0.92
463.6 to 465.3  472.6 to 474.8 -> 0.97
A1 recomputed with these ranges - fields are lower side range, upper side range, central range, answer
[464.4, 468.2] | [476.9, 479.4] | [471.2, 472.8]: -0.05 mag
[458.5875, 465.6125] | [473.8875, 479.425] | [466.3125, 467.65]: 0.07 mag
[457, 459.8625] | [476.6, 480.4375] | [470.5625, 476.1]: 0.01 mag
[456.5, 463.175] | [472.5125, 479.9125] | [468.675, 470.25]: 0.05 mag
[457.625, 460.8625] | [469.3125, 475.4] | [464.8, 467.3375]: 0.02 mag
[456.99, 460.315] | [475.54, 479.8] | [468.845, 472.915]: 0.01 mag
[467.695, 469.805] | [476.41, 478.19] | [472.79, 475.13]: -0.03 mag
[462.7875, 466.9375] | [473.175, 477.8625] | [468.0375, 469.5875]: 0.03 mag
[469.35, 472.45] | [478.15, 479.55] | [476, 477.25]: 0.08 mag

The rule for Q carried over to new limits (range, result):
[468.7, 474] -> 1.98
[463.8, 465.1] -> 2.05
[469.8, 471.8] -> 1.95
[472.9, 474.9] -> 1.99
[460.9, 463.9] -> 2.14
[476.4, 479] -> 1.99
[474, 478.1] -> 2.07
